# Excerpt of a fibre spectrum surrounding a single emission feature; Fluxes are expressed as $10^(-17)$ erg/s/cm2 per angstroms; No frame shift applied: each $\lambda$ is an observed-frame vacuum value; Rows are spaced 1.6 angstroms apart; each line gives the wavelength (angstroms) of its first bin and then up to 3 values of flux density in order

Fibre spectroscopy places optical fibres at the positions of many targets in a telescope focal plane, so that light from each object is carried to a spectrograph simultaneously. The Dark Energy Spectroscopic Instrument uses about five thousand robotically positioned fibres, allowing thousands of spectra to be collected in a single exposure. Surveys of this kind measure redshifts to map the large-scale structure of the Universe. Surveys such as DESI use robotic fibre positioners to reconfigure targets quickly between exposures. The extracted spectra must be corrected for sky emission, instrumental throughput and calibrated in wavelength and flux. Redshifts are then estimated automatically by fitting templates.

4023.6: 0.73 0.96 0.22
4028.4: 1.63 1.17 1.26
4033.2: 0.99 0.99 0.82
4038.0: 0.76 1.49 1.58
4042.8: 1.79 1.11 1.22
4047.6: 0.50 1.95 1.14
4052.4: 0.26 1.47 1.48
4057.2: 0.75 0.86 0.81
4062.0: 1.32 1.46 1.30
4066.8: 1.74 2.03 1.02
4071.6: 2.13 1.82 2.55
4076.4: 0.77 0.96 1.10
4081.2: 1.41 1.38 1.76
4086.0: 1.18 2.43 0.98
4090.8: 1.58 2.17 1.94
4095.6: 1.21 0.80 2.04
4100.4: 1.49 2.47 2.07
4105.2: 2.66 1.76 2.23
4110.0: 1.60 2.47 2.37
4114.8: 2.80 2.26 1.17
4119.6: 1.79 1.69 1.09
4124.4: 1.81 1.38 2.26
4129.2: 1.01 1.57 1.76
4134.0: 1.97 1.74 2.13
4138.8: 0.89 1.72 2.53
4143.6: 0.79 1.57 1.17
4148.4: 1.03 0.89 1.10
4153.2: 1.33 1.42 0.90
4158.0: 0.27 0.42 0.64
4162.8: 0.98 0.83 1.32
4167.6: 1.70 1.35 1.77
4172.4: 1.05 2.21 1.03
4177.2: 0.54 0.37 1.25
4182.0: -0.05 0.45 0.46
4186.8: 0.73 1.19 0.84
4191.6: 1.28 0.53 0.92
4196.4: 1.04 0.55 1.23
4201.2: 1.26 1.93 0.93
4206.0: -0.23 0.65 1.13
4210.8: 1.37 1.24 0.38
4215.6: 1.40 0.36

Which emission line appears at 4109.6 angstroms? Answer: C III] 1909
